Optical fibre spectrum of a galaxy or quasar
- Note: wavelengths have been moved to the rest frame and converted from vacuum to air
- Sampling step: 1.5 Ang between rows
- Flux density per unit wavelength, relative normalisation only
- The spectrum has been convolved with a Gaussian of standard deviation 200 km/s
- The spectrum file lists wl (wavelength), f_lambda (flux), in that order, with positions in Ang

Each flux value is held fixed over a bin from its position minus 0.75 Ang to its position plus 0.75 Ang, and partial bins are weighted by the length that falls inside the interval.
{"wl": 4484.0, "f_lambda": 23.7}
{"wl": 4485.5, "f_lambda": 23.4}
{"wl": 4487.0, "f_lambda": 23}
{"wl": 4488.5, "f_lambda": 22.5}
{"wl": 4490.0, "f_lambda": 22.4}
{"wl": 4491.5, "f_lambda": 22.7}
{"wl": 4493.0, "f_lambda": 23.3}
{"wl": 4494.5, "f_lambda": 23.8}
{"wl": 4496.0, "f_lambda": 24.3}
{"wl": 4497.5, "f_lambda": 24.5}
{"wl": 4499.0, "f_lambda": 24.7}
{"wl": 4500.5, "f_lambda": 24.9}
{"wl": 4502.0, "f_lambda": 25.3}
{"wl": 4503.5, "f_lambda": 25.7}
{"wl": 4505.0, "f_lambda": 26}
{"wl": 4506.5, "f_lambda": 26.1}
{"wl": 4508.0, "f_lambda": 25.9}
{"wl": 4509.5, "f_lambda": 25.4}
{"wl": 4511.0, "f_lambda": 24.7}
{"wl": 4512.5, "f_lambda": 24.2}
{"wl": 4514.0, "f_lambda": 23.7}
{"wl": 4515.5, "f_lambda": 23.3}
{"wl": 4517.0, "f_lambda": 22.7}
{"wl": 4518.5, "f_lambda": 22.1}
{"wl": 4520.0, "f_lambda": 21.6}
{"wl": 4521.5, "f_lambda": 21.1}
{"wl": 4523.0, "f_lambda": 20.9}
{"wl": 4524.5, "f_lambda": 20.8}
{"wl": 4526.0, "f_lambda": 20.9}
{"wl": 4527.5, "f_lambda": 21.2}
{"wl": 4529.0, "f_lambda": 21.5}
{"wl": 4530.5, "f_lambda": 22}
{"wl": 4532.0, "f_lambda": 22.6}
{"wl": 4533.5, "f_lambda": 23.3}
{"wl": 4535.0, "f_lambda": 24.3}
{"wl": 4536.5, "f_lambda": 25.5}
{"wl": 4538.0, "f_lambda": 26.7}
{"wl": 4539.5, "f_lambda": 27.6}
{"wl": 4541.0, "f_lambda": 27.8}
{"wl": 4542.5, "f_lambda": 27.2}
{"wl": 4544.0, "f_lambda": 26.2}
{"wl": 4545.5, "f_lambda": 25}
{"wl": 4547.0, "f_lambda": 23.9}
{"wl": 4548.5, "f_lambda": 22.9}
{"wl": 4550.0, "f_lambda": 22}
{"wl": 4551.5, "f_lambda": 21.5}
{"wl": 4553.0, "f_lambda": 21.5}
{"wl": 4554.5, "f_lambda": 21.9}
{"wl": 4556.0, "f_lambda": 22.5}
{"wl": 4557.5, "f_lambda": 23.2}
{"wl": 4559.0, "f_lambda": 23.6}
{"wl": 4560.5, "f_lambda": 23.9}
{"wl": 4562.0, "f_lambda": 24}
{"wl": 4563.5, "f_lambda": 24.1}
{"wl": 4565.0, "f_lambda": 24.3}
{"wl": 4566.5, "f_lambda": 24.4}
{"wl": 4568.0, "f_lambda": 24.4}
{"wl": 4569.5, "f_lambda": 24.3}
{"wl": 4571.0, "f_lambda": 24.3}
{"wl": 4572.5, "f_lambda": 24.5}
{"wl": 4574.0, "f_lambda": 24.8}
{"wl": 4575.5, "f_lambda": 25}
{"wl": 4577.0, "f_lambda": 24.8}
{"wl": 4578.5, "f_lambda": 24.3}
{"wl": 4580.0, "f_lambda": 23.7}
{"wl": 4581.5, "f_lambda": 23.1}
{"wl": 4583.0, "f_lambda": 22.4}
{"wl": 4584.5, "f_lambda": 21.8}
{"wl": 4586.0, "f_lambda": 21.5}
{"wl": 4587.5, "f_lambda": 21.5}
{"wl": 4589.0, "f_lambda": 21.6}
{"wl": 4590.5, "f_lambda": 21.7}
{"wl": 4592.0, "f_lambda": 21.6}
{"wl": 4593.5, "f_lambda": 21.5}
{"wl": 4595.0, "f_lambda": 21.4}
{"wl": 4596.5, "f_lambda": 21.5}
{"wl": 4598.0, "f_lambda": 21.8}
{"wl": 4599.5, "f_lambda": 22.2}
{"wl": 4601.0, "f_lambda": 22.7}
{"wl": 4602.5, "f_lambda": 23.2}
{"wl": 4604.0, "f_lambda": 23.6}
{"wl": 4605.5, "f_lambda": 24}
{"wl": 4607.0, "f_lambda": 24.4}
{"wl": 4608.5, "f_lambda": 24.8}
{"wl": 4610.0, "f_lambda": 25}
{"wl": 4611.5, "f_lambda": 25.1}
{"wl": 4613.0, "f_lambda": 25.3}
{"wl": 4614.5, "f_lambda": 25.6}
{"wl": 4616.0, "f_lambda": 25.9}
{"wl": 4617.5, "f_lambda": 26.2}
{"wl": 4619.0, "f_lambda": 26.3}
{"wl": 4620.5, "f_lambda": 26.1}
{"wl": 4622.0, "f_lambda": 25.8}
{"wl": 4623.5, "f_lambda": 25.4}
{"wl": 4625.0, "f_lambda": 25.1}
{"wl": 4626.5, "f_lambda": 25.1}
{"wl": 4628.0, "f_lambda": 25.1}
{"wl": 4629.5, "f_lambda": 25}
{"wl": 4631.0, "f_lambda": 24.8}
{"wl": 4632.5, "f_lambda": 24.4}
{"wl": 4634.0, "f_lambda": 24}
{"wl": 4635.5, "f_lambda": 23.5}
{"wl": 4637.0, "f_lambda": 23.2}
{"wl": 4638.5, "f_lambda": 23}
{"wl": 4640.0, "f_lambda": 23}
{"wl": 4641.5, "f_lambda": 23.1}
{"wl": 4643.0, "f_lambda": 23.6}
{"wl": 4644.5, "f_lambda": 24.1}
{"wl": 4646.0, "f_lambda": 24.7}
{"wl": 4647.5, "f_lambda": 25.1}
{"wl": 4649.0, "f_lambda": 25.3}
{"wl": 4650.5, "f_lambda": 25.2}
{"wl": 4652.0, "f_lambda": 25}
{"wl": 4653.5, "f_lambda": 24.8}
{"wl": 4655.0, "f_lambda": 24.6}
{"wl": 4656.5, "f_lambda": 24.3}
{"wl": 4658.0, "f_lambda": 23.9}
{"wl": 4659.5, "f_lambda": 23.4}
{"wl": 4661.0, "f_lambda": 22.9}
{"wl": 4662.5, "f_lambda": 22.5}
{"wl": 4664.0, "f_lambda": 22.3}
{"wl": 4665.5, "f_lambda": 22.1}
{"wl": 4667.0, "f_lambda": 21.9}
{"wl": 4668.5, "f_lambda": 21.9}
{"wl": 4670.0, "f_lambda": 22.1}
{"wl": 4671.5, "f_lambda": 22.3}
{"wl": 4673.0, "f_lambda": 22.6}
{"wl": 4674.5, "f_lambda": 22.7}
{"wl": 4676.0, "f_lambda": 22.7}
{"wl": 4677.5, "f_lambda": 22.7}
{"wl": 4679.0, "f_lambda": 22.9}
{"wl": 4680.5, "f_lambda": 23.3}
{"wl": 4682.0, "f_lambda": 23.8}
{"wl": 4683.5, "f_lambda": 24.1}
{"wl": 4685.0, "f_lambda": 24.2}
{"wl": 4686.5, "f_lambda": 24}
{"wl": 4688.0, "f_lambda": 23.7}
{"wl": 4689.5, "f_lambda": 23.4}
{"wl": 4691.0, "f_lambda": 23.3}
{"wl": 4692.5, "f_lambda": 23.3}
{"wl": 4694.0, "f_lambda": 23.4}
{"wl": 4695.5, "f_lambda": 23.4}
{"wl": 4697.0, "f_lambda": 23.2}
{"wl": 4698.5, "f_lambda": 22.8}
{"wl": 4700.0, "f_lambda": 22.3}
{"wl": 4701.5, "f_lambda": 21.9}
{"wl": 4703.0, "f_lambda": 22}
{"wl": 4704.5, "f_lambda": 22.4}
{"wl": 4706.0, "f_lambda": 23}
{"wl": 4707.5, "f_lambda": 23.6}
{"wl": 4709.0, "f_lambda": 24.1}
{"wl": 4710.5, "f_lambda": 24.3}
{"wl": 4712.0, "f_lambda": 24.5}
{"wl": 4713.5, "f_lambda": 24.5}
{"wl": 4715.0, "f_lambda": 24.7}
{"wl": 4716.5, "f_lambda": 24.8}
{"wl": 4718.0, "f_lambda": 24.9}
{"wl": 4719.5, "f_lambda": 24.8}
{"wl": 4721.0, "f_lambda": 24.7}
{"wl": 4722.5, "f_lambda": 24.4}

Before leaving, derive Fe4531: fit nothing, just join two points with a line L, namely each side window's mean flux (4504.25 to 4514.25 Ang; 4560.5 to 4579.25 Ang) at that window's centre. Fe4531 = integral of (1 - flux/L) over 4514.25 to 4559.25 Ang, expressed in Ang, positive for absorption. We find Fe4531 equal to 2.9 Ang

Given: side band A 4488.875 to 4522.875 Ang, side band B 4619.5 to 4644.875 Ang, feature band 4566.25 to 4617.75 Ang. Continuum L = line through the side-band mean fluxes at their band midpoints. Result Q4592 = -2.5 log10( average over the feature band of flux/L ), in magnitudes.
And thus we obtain 0.03 mag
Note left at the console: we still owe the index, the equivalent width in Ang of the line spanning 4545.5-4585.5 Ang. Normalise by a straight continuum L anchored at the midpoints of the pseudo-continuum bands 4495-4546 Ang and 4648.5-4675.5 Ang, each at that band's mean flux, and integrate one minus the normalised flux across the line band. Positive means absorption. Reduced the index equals 0.5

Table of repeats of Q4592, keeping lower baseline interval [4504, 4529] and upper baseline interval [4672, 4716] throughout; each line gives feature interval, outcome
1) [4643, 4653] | -0.07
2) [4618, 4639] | -0.07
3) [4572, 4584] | -0.04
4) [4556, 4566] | -0.03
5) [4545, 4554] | 0.02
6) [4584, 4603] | 0.07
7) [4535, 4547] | -0.14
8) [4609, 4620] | -0.11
